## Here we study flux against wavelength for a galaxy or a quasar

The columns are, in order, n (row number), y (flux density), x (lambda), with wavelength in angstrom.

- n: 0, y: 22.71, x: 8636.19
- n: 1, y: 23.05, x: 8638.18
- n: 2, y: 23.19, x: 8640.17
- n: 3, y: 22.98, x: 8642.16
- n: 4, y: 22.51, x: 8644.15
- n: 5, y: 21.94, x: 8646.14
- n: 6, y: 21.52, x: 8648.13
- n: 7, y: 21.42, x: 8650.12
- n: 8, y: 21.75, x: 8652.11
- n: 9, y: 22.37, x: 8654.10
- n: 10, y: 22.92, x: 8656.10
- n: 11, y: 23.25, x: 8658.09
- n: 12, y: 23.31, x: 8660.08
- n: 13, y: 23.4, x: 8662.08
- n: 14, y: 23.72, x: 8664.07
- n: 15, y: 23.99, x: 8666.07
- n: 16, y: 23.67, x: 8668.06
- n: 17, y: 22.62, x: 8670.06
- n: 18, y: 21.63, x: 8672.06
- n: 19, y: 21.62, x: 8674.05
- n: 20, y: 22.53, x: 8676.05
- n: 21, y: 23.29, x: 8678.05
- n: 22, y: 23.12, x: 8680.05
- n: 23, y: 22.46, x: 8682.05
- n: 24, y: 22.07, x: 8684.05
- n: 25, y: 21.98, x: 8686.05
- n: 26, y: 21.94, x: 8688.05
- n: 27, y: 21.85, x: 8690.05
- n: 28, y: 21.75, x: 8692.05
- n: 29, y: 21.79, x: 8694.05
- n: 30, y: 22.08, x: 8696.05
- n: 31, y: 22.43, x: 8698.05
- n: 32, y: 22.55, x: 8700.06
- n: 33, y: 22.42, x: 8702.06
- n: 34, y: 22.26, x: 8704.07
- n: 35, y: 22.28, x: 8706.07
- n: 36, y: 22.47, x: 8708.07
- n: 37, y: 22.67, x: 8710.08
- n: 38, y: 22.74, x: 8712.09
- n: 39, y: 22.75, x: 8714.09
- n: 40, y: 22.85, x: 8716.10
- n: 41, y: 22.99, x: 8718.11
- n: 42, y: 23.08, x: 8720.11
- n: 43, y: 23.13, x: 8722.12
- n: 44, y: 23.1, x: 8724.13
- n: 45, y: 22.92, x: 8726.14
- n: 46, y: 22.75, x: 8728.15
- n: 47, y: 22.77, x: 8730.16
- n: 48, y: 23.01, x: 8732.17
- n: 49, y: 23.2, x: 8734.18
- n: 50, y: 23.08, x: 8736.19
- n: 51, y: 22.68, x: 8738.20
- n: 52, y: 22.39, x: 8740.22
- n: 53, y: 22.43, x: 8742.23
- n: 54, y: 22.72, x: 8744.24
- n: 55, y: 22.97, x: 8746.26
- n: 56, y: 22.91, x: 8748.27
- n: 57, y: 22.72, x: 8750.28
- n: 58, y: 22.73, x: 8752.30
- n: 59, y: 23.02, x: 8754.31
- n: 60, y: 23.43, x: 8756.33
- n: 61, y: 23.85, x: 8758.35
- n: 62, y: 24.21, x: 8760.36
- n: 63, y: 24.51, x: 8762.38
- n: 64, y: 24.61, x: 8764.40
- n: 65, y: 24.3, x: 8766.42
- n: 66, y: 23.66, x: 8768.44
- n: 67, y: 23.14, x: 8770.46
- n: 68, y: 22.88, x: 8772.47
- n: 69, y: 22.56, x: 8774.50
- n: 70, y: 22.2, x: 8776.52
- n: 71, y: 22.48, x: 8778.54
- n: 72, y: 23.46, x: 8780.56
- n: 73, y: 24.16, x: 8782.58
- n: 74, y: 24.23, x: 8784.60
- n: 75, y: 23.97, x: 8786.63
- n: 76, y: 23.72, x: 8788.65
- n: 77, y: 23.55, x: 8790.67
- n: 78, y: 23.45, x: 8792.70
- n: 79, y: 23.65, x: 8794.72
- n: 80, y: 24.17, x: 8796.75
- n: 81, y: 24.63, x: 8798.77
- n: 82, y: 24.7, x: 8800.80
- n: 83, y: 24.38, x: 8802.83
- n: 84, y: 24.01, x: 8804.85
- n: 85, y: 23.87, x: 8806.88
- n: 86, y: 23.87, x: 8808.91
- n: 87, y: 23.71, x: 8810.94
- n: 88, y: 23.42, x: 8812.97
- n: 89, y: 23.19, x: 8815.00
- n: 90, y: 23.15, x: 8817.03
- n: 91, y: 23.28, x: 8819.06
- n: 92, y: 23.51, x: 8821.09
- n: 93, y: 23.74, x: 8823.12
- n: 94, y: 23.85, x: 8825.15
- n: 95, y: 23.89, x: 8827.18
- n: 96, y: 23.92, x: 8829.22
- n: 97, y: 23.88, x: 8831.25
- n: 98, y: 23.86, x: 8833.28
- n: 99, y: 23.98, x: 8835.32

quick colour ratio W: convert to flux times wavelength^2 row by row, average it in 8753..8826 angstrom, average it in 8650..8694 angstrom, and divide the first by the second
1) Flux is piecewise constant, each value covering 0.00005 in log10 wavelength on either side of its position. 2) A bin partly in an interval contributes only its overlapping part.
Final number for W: 1.08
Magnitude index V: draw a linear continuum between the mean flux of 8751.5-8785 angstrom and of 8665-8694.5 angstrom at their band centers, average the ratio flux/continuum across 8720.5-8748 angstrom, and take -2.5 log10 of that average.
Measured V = 0.01 mag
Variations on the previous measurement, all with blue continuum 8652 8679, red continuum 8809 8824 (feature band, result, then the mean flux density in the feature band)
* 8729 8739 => 0.01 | 23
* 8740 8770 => -0.01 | 23.4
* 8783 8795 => -0.02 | 23.8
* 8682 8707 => 0.04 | 22.1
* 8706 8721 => 0.01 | 22.8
